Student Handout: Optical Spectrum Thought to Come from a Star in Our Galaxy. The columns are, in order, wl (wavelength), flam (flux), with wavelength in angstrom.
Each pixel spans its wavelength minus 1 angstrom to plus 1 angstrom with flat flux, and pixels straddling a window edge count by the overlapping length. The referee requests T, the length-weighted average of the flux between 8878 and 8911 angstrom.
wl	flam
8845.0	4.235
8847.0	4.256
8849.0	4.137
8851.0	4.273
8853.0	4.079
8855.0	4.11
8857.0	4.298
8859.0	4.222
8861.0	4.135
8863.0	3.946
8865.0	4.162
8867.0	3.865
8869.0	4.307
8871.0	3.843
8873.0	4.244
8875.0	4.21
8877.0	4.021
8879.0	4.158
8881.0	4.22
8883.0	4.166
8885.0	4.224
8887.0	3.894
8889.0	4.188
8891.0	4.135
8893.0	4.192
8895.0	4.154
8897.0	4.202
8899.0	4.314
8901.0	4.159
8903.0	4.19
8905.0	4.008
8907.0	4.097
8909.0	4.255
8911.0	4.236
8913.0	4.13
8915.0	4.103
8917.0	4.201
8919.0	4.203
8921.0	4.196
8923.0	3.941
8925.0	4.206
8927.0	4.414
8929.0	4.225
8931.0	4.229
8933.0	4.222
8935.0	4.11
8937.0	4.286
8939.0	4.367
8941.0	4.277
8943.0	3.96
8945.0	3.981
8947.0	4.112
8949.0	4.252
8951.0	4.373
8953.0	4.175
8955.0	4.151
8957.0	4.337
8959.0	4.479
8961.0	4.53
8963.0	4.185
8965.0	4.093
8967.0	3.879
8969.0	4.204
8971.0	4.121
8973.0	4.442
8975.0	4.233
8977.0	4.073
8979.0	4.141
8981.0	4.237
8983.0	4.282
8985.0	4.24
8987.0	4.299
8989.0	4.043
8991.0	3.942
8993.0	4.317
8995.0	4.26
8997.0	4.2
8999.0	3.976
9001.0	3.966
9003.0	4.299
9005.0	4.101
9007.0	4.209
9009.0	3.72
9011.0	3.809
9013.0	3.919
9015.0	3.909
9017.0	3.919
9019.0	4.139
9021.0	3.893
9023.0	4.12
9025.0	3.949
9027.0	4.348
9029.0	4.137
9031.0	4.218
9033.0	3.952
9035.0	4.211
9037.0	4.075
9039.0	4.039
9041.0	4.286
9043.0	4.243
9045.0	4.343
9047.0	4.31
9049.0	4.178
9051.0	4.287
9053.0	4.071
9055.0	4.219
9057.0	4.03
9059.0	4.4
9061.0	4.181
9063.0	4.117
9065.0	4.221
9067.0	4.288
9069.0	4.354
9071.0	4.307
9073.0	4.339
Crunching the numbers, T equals 4.16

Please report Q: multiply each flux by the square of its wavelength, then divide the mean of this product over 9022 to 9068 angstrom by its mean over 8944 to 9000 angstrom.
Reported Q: 1.01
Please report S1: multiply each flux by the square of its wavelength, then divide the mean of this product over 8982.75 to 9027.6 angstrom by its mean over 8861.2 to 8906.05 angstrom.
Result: 1.0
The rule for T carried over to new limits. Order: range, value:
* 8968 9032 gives 4.11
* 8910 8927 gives 4.17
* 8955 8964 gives 4.36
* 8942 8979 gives 4.2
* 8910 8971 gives 4.2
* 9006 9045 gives 4.06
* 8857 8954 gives 4.16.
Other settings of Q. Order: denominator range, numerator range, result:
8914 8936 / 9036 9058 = 1.03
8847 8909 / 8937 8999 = 1.04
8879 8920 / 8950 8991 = 1.03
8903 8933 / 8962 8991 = 1.01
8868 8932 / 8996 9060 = 1.02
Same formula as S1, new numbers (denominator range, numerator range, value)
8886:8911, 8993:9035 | 1.00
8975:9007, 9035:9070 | 1.03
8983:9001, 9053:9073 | 1.03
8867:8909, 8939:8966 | 1.04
